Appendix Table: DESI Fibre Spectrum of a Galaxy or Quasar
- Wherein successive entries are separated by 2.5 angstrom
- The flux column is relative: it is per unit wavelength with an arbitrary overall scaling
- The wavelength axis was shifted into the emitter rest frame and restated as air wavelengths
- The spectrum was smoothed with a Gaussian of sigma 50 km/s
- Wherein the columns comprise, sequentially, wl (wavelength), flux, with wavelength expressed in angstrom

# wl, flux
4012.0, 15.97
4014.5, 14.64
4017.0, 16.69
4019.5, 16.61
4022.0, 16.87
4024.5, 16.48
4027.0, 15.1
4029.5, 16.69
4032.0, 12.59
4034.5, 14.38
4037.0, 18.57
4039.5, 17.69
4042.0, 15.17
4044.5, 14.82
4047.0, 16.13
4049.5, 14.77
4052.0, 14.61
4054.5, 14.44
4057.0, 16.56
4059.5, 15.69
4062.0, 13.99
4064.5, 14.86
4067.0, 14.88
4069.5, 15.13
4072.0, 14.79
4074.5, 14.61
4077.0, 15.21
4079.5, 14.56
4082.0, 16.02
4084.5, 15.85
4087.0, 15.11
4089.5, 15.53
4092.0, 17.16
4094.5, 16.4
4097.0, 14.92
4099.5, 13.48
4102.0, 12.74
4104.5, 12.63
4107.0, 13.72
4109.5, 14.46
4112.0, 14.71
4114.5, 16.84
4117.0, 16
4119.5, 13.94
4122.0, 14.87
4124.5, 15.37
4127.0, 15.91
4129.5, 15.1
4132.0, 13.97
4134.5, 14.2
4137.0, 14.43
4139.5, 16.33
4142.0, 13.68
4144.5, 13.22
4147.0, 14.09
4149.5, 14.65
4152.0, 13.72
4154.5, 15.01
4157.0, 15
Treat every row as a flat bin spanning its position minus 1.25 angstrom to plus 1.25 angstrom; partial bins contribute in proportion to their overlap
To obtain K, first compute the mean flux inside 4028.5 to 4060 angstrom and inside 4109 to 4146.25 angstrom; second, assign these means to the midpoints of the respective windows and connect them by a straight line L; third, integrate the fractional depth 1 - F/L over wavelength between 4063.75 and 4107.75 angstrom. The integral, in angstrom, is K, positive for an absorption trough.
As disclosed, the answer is 0.9 angstrom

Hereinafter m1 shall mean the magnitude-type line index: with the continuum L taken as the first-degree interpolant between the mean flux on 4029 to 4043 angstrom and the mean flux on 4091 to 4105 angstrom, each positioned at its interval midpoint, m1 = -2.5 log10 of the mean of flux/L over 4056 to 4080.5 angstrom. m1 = 0.01 mag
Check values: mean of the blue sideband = 15.8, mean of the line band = 15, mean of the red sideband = 14.6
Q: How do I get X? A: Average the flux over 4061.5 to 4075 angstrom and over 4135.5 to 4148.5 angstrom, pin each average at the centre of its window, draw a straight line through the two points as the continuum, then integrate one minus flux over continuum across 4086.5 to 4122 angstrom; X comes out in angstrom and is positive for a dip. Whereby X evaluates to -0.65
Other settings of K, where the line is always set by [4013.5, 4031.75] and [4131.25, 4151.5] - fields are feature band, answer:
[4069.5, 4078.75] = 0.2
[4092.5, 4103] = 0.2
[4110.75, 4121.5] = -0.5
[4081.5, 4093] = -0.6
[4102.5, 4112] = 0.7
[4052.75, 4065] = 0.3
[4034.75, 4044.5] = -0.5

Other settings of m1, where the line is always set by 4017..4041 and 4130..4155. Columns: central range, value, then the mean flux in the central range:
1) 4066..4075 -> 0.04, 14.9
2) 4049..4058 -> 0.05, 15.1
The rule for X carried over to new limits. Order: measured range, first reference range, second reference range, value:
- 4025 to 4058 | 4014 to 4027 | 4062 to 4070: 0.1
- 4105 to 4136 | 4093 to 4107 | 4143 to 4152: -1.9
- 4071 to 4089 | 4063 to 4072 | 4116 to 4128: -0.3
